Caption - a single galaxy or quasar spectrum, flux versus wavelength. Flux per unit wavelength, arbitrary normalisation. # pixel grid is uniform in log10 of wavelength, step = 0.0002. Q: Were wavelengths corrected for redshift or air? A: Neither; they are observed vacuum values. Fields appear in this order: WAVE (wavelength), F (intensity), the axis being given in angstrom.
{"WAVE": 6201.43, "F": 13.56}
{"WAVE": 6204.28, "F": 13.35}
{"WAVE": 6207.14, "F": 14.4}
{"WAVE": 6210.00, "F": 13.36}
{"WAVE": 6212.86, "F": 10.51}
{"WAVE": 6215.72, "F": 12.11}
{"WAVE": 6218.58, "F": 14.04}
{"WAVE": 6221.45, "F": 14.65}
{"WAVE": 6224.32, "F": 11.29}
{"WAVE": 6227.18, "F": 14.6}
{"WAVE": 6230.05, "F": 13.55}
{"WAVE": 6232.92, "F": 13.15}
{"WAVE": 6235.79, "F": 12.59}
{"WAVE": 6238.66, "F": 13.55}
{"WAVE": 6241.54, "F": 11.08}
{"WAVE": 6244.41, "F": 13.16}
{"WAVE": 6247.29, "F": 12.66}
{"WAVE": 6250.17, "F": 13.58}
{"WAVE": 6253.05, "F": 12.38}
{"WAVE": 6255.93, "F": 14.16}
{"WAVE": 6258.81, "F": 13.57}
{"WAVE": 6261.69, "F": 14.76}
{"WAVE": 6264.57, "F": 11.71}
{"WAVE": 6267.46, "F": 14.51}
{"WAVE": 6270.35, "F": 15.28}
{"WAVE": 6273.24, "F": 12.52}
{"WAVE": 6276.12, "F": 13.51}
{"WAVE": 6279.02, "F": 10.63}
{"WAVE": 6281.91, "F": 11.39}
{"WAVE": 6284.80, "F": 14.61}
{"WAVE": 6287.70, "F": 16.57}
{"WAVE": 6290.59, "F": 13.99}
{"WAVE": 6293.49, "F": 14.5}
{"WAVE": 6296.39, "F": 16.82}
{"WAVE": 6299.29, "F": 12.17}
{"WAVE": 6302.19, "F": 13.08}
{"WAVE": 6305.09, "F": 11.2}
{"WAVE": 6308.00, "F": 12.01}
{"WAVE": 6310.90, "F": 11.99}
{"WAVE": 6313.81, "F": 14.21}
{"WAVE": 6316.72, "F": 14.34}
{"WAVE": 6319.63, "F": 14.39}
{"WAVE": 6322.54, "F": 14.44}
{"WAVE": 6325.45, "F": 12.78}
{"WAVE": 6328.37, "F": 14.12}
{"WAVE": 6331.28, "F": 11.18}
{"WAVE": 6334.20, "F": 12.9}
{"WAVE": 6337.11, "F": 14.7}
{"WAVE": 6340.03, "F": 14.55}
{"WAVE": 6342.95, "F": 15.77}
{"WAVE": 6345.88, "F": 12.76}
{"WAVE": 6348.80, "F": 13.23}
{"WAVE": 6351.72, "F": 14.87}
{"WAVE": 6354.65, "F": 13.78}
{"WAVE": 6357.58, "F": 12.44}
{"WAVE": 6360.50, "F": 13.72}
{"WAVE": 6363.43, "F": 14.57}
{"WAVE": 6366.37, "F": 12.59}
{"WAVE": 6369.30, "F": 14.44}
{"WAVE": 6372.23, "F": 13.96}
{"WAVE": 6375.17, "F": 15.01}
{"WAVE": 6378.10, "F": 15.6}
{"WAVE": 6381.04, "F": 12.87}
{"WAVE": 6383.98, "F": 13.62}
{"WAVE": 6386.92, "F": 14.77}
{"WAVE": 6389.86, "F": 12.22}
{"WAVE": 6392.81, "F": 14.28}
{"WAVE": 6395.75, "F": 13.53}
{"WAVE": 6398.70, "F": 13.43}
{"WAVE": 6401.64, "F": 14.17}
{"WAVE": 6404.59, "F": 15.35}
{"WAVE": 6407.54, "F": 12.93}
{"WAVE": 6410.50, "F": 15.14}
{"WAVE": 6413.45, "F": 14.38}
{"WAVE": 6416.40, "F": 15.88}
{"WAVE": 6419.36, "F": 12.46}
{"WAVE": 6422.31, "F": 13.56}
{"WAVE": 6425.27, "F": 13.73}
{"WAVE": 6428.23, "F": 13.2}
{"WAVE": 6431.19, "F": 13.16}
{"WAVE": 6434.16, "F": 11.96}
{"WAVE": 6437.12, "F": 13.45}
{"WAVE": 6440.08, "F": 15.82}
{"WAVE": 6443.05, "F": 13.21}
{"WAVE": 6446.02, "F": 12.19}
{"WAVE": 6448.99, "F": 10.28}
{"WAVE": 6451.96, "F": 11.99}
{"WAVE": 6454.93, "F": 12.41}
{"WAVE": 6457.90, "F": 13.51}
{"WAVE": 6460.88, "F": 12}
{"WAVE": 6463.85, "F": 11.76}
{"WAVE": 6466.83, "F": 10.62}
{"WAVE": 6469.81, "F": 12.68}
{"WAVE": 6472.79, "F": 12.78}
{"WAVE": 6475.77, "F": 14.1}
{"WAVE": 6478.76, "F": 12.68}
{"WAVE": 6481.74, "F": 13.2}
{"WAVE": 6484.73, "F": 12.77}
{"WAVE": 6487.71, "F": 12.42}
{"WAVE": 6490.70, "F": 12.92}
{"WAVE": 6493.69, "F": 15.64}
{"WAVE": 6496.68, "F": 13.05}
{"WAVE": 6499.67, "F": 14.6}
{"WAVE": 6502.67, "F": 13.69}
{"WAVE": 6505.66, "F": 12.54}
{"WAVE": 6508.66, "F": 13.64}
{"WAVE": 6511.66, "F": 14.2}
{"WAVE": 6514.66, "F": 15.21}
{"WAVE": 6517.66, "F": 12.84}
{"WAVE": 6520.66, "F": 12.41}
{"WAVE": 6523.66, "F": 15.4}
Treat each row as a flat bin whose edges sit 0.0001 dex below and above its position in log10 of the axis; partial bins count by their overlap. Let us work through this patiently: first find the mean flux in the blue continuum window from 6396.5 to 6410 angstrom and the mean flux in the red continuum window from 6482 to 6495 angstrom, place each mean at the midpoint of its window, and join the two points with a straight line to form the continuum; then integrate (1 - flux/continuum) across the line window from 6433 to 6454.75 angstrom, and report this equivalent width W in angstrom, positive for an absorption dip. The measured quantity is 1.6 angstrom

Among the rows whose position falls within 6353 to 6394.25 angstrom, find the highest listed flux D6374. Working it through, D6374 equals 15.6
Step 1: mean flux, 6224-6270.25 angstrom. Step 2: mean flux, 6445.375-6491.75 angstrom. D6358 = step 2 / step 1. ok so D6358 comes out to 0.9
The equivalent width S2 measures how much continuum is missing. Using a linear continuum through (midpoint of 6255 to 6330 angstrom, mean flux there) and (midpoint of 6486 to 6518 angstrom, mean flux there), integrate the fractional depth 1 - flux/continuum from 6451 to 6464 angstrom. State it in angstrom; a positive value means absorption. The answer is 1.2 angstrom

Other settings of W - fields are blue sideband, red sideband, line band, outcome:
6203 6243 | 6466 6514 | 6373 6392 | -1.2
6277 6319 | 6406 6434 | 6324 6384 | -1.0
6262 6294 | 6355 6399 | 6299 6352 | 1.1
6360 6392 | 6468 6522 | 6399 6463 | 1.6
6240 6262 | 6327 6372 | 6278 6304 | -0.8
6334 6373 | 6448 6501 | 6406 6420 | -1.0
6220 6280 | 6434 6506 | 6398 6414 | -1.6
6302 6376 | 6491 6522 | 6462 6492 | 2.5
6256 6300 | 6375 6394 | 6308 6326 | 0.4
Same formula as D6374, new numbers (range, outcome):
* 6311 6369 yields 15.77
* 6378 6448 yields 15.88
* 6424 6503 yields 15.82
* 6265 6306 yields 16.82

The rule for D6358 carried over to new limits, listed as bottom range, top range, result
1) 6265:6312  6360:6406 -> 1.05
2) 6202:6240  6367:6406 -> 1.07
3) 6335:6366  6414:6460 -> 0.94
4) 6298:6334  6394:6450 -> 1.05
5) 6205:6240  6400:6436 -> 1.05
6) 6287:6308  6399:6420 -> 1.04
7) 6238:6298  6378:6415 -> 1.03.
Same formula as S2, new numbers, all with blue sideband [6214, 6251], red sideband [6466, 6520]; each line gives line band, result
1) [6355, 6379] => -1.45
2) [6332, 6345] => -1.04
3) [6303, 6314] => 0.79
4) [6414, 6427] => -0.66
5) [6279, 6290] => -0.50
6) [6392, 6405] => -0.81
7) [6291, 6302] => -0.98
